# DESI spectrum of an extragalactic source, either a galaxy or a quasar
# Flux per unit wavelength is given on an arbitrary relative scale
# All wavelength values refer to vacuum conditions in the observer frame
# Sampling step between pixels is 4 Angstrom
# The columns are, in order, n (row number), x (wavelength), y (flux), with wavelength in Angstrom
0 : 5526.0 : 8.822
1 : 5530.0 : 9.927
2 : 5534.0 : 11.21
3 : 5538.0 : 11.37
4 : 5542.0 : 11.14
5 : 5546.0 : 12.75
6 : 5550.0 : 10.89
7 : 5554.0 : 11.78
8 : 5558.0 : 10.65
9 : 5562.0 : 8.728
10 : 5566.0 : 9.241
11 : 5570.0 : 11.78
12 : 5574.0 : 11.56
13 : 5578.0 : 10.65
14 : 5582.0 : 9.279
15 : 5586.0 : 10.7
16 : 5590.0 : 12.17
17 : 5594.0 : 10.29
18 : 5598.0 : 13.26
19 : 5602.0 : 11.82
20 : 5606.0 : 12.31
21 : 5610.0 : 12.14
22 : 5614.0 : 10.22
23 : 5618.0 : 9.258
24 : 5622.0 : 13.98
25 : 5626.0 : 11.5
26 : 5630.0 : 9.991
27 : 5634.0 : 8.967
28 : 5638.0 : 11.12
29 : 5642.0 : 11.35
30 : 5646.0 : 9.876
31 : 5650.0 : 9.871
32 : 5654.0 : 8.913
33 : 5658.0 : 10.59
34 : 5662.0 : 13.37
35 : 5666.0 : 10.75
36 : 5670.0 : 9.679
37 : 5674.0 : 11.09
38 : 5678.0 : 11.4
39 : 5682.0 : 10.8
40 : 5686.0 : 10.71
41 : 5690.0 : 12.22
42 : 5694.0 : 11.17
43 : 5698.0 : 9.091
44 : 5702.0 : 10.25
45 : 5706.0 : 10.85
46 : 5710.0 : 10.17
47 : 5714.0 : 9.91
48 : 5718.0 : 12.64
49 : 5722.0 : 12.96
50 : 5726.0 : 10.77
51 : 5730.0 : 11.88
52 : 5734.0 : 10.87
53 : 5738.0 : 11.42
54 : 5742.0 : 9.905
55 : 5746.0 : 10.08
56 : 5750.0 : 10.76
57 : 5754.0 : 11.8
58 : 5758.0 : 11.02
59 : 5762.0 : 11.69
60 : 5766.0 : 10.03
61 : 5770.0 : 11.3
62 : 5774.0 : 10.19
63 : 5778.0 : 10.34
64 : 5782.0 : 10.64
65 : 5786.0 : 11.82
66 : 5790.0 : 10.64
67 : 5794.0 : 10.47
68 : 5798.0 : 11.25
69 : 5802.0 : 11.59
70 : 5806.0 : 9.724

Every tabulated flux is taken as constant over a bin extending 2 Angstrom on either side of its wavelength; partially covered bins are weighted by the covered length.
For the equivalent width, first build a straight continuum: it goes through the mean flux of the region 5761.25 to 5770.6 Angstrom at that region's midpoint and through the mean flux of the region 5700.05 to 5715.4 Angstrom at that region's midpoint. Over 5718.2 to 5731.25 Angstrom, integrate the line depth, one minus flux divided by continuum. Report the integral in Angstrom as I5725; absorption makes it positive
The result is -1.9 Angstrom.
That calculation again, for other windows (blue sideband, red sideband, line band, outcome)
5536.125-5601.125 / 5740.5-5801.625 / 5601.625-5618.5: -0.4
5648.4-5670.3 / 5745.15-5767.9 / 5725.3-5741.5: -0.4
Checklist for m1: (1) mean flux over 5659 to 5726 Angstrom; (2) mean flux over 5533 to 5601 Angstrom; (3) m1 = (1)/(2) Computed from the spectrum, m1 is 1.00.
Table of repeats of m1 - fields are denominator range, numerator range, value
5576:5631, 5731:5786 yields 0.96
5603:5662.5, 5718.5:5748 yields 1.03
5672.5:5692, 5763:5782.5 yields 0.94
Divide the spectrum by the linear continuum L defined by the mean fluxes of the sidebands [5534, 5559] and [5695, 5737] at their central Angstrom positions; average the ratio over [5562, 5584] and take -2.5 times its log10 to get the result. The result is 0.10 mag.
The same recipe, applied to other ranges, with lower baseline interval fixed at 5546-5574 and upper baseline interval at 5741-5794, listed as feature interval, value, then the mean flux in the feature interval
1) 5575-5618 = -0.04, 11.2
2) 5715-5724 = -0.16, 12.5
